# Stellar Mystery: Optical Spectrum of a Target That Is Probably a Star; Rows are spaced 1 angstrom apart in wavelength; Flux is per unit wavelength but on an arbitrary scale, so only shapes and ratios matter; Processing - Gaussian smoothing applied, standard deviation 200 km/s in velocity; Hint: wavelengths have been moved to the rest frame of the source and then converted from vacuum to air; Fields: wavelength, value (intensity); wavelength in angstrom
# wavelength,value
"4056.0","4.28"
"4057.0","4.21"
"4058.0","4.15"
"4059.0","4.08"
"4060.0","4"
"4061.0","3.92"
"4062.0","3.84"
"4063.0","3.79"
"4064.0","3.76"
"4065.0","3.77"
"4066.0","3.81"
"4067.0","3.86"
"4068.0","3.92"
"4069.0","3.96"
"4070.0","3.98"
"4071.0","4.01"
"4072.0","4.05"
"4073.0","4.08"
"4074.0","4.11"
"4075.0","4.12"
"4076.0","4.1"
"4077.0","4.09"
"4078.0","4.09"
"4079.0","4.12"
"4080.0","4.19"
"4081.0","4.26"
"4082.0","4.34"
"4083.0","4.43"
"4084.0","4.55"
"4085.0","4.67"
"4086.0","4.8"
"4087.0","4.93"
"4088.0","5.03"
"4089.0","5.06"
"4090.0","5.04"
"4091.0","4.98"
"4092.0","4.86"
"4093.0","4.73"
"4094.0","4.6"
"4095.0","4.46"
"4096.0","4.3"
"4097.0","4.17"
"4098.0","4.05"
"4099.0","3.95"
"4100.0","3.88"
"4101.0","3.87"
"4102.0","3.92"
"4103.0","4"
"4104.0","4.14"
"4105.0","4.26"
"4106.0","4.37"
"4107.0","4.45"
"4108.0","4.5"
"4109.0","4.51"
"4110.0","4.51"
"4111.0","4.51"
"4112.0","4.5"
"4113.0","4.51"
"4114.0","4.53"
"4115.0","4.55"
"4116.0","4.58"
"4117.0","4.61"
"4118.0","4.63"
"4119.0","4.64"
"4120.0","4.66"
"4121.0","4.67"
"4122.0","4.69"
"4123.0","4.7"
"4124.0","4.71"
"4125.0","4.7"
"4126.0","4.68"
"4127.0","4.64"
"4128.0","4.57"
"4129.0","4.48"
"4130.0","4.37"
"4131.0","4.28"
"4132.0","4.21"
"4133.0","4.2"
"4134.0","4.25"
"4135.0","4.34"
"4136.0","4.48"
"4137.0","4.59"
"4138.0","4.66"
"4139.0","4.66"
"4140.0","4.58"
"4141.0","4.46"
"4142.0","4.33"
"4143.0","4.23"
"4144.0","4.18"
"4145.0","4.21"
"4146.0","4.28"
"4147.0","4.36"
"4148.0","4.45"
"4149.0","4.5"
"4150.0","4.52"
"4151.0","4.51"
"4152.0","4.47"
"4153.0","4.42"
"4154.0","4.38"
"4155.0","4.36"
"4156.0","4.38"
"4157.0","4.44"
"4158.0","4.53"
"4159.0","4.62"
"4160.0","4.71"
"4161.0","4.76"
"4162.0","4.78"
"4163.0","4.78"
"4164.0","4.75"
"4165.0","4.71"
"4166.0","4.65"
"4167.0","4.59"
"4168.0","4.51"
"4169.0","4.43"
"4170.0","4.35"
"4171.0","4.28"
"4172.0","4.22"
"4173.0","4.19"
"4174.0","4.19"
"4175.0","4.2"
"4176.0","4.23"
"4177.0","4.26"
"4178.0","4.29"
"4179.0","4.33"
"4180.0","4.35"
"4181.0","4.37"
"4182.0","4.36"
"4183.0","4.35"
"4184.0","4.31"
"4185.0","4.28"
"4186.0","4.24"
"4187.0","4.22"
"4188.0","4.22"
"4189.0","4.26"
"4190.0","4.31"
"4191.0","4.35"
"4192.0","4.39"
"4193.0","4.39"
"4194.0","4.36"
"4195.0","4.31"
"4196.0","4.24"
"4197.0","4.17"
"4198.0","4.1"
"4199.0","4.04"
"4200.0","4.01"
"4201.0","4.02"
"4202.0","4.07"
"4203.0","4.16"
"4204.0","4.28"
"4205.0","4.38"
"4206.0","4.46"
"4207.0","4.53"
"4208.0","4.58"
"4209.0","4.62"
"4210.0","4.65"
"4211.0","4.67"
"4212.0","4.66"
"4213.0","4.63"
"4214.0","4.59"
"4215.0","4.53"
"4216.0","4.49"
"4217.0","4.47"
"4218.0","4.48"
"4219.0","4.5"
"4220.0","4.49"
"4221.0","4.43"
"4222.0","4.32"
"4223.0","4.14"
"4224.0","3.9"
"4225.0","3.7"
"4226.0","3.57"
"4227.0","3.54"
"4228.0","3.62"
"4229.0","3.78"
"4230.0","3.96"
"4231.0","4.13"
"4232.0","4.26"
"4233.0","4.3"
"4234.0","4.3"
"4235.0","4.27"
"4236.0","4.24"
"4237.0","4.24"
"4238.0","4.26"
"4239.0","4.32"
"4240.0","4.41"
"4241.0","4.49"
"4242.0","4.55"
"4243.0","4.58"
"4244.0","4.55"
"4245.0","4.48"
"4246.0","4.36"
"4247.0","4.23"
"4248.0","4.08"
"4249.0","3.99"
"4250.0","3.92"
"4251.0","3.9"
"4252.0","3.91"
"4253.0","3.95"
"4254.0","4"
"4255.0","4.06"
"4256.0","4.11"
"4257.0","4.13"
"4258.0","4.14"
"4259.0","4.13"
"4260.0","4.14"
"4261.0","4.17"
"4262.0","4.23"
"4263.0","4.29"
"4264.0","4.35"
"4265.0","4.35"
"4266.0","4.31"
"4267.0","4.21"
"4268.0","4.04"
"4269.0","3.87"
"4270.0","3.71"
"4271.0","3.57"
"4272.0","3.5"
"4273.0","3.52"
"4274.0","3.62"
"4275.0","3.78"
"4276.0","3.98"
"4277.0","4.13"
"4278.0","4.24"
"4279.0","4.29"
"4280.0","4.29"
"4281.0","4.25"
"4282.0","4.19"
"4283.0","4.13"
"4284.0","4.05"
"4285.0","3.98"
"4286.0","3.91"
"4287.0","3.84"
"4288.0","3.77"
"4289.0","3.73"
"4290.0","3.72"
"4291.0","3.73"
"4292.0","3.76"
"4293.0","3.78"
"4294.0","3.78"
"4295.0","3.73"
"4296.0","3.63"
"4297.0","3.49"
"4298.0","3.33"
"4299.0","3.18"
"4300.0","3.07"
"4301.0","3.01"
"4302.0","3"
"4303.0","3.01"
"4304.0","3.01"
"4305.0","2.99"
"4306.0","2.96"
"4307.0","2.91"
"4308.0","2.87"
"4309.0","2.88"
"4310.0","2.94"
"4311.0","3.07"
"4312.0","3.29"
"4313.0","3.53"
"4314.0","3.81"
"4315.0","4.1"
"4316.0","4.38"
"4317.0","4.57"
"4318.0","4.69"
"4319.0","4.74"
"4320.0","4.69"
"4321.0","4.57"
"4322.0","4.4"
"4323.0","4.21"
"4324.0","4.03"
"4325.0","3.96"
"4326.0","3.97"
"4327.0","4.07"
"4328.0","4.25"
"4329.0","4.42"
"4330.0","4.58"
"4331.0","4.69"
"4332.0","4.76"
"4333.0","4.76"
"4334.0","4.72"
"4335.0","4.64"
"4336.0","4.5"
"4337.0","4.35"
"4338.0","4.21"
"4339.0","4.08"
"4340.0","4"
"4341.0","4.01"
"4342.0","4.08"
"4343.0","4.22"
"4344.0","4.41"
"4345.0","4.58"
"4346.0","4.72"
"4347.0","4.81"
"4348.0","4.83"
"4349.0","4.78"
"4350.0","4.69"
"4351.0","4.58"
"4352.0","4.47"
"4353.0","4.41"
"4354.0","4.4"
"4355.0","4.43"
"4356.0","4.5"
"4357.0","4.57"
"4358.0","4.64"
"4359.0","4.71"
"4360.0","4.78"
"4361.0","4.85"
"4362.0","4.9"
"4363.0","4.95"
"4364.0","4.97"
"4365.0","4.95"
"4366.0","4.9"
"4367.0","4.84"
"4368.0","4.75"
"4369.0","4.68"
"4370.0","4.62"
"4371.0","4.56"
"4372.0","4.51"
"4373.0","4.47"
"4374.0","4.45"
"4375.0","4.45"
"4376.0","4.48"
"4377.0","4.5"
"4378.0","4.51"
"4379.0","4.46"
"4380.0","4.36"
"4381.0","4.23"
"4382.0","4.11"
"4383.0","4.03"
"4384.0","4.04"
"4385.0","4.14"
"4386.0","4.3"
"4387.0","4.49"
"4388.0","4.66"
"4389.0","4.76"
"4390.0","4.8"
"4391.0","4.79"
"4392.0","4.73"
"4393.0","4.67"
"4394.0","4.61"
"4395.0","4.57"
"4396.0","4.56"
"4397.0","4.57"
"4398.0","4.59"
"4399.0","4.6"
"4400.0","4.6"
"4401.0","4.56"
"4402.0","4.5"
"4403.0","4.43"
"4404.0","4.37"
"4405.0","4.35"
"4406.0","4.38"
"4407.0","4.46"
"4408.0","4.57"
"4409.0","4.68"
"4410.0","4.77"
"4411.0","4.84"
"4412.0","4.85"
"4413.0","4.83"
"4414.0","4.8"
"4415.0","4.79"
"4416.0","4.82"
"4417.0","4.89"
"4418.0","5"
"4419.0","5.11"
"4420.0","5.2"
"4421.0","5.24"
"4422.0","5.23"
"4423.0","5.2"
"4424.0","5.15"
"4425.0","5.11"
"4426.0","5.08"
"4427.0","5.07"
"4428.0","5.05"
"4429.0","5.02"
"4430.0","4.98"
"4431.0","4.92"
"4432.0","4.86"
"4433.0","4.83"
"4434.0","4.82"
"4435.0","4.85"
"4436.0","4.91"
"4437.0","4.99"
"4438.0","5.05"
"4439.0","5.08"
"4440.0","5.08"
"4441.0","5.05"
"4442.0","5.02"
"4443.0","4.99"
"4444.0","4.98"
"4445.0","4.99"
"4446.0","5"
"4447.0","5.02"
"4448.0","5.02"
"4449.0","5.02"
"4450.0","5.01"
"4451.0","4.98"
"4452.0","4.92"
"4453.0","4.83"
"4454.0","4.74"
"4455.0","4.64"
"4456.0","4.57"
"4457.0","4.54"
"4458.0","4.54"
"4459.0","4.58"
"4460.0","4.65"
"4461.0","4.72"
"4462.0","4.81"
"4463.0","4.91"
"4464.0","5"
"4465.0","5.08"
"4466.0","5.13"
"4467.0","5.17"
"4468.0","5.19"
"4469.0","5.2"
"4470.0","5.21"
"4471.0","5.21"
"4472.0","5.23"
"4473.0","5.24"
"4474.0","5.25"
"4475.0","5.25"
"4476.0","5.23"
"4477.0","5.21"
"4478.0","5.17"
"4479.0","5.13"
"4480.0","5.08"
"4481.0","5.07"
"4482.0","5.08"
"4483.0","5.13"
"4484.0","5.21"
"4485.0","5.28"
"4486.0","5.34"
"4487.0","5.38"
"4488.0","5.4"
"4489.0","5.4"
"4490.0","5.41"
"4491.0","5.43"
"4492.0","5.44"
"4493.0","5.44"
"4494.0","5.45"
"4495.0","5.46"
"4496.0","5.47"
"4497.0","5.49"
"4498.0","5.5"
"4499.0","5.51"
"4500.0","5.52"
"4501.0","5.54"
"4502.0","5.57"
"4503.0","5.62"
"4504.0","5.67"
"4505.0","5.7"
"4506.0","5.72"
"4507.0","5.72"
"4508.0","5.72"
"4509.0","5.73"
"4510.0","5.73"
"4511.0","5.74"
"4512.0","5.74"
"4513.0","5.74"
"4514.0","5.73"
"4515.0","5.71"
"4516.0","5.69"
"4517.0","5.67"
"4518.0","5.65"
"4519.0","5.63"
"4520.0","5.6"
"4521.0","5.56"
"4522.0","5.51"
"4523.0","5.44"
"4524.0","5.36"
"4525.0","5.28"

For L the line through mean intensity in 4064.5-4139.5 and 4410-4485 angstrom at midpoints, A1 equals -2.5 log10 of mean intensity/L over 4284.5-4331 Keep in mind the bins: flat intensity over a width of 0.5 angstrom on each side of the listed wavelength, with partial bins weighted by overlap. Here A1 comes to 0.262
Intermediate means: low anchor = 4.39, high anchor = 5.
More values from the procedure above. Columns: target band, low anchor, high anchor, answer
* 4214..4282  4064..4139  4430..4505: 0.133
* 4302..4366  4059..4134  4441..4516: 0.160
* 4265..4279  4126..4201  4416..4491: 0.183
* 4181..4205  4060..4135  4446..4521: 0.083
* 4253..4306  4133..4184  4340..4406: 0.176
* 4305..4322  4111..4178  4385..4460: 0.242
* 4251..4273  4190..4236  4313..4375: 0.081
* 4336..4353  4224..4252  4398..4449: 0.033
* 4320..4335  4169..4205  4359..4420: 0.025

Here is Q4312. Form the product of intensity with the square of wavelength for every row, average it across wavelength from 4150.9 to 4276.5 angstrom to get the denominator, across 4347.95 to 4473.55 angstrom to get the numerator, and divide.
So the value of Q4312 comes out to 1.23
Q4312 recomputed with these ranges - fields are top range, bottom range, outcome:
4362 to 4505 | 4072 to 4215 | 1.27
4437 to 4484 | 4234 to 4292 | 1.34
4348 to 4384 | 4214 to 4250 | 1.15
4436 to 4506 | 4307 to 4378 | 1.25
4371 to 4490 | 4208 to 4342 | 1.29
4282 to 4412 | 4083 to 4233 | 1.06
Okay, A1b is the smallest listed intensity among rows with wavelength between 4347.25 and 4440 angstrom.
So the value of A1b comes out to 4.03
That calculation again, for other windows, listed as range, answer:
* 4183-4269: 3.54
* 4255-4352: 2.87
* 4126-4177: 4.18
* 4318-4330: 3.96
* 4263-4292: 3.5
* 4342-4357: 4.08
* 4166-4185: 4.19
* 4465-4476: 5.08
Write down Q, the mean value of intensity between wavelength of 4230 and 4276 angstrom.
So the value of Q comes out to 4.13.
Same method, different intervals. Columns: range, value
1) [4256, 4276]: 4.01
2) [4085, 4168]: 4.5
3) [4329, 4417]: 4.56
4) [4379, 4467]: 4.78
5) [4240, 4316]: 3.83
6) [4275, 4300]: 3.85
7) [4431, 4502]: 5.1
